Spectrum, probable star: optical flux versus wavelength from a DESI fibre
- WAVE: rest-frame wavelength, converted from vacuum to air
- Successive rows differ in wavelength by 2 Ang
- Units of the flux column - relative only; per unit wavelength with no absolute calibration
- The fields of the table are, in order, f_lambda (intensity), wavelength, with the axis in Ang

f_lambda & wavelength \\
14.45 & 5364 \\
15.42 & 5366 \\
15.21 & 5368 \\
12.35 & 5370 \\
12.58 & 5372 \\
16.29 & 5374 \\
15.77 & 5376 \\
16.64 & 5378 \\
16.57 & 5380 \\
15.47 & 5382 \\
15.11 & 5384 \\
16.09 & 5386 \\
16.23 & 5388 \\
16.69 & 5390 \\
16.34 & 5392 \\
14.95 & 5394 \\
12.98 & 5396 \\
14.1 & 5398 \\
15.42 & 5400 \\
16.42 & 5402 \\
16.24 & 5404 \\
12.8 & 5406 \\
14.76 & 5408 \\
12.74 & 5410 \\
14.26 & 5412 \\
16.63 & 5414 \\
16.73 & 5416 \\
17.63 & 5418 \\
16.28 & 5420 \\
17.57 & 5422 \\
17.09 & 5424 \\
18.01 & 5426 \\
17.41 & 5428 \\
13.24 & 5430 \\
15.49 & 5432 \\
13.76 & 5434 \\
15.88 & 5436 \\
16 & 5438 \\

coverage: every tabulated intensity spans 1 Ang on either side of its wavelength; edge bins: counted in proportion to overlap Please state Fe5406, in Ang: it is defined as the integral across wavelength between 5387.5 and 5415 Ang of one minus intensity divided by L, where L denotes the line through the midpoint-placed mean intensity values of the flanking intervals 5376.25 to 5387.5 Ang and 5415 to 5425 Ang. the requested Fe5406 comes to 2.49 Ang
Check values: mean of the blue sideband 16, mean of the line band 15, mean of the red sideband 17.1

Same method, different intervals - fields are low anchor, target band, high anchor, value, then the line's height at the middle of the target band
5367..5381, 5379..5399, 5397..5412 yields -0.8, 14.8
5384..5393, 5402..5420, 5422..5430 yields 1.4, 16.7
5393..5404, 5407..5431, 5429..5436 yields -2.3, 14.6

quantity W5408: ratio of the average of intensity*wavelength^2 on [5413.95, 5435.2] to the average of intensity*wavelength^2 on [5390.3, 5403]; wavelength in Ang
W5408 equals 1.09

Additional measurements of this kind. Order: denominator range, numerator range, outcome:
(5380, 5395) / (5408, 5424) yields 1.02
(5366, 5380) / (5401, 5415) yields 1.00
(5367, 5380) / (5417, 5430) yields 1.16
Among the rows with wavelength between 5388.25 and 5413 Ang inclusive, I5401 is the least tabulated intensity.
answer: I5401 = 12.74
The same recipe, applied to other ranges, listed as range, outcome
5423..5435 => 13.24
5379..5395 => 14.95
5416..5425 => 16.28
